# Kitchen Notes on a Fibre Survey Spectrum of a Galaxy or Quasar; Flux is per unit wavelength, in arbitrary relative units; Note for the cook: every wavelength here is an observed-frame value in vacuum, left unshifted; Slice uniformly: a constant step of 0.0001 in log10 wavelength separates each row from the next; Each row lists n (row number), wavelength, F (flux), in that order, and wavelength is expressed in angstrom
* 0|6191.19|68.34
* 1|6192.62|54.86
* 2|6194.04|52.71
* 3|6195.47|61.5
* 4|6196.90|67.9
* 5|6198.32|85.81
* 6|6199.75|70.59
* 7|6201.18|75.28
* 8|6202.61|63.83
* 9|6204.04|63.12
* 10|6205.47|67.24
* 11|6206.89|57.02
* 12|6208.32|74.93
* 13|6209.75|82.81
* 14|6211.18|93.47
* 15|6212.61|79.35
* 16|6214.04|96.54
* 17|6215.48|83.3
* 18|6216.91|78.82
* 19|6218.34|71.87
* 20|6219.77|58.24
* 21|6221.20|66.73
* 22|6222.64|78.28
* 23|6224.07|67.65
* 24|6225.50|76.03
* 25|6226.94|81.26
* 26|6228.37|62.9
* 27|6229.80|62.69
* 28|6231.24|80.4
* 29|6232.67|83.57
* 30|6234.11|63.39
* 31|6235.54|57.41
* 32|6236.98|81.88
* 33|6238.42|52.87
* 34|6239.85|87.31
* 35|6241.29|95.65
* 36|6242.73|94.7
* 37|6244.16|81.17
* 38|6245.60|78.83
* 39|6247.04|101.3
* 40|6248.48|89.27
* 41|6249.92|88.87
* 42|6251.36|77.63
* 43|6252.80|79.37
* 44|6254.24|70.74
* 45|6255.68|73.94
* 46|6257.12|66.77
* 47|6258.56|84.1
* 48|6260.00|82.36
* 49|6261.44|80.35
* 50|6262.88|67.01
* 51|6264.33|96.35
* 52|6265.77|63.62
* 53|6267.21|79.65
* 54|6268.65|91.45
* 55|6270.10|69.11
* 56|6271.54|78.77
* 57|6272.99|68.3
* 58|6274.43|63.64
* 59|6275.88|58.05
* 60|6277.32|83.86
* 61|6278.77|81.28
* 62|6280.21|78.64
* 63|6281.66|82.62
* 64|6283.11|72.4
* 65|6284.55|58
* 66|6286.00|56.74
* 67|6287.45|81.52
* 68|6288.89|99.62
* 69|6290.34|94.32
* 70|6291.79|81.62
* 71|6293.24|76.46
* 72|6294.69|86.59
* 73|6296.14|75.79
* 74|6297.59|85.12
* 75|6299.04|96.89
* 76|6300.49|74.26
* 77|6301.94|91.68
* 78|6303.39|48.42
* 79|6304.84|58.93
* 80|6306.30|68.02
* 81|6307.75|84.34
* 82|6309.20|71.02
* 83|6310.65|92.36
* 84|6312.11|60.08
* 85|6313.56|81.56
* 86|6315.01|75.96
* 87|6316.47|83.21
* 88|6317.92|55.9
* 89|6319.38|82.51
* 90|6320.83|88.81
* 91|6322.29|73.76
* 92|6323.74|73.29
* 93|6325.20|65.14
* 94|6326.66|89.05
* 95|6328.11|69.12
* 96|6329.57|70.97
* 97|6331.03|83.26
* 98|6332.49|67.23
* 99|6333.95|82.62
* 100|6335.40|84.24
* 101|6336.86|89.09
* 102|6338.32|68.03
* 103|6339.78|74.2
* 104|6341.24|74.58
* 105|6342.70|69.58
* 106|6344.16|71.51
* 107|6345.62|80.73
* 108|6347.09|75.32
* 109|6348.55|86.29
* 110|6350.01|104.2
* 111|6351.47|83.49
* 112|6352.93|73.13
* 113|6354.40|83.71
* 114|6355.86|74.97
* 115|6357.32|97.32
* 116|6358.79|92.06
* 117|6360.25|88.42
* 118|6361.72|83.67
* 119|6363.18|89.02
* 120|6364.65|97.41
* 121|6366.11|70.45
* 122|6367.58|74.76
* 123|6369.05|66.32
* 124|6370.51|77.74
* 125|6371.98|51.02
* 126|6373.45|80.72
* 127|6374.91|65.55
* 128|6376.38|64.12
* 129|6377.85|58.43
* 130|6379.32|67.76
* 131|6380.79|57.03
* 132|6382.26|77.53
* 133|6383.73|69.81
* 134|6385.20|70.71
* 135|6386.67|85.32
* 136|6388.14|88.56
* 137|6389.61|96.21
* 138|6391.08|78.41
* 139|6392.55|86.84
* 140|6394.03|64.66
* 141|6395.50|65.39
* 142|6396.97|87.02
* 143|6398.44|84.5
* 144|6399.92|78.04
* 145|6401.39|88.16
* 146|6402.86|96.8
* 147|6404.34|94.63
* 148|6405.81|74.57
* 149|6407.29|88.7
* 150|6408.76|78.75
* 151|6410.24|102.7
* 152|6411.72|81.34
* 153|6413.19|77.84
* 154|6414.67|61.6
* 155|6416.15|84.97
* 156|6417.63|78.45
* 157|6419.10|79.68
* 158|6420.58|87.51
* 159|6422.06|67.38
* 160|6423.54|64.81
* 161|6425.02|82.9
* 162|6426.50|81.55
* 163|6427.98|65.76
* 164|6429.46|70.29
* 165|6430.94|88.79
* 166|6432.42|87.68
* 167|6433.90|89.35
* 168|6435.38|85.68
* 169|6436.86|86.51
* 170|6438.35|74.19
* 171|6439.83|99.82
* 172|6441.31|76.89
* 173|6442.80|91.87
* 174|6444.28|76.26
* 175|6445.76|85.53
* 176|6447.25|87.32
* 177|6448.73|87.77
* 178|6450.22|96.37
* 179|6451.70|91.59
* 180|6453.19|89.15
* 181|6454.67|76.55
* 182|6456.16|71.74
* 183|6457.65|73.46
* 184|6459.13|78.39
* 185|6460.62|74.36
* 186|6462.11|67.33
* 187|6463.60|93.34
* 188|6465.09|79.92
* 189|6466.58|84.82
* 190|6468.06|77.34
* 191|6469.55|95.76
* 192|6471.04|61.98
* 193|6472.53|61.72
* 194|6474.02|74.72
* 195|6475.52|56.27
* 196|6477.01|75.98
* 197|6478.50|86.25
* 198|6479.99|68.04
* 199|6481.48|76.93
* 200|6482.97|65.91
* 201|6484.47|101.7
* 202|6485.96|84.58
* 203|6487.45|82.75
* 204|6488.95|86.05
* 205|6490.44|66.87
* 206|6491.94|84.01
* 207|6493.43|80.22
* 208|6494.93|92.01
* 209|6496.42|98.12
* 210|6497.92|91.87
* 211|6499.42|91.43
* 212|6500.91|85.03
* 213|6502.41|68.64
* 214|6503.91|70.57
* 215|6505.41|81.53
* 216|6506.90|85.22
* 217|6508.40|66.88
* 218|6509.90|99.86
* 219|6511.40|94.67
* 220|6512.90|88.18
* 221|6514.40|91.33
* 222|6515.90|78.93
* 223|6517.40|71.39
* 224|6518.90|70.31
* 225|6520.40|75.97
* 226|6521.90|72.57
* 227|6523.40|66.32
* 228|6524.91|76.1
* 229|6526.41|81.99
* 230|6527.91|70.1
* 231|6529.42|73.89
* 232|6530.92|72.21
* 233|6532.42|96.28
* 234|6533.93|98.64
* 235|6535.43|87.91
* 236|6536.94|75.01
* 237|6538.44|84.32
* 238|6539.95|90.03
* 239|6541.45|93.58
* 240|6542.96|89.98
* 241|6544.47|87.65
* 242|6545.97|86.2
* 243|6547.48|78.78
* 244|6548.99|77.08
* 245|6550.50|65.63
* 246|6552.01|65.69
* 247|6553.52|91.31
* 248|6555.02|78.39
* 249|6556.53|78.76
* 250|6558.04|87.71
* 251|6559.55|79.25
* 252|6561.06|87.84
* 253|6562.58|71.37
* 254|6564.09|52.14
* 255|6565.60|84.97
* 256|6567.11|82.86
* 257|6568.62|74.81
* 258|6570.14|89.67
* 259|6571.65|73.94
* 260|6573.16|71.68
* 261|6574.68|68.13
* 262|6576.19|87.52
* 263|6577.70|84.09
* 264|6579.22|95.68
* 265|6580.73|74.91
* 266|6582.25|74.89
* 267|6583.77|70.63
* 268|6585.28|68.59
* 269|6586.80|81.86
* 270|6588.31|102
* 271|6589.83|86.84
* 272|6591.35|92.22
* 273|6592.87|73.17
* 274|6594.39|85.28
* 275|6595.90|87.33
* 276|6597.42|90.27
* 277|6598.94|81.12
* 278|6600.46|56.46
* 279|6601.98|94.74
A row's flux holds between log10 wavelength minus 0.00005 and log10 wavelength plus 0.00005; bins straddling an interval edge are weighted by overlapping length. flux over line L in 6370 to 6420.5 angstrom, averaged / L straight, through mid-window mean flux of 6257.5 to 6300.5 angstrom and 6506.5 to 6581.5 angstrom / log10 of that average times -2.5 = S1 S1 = 0.019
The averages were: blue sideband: 78.3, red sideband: 80.5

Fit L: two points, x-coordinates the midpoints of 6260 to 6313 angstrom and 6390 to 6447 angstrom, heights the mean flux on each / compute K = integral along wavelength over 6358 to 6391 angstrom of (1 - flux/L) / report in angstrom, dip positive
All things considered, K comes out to 1.6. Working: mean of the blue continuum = 76.7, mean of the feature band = 76.1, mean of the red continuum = 81.6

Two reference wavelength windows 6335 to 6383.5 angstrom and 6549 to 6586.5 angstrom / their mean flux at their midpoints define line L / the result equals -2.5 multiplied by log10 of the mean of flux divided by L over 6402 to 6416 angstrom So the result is -0.092 mag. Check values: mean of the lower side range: 77.2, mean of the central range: 84.2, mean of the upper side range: 77.6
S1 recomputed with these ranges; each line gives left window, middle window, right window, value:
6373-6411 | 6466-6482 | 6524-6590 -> 0.07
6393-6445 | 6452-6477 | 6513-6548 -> 0.07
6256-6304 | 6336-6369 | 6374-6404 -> -0.06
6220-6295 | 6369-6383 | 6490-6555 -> 0.19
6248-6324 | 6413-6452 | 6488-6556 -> -0.02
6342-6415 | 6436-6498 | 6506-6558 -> -0.01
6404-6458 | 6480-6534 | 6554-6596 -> 0.00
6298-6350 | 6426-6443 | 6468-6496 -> -0.07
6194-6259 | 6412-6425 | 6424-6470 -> 0.08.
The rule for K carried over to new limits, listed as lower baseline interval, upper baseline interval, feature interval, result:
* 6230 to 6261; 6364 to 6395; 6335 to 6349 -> -0.3 angstrom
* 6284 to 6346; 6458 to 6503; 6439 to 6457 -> -1.5 angstrom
